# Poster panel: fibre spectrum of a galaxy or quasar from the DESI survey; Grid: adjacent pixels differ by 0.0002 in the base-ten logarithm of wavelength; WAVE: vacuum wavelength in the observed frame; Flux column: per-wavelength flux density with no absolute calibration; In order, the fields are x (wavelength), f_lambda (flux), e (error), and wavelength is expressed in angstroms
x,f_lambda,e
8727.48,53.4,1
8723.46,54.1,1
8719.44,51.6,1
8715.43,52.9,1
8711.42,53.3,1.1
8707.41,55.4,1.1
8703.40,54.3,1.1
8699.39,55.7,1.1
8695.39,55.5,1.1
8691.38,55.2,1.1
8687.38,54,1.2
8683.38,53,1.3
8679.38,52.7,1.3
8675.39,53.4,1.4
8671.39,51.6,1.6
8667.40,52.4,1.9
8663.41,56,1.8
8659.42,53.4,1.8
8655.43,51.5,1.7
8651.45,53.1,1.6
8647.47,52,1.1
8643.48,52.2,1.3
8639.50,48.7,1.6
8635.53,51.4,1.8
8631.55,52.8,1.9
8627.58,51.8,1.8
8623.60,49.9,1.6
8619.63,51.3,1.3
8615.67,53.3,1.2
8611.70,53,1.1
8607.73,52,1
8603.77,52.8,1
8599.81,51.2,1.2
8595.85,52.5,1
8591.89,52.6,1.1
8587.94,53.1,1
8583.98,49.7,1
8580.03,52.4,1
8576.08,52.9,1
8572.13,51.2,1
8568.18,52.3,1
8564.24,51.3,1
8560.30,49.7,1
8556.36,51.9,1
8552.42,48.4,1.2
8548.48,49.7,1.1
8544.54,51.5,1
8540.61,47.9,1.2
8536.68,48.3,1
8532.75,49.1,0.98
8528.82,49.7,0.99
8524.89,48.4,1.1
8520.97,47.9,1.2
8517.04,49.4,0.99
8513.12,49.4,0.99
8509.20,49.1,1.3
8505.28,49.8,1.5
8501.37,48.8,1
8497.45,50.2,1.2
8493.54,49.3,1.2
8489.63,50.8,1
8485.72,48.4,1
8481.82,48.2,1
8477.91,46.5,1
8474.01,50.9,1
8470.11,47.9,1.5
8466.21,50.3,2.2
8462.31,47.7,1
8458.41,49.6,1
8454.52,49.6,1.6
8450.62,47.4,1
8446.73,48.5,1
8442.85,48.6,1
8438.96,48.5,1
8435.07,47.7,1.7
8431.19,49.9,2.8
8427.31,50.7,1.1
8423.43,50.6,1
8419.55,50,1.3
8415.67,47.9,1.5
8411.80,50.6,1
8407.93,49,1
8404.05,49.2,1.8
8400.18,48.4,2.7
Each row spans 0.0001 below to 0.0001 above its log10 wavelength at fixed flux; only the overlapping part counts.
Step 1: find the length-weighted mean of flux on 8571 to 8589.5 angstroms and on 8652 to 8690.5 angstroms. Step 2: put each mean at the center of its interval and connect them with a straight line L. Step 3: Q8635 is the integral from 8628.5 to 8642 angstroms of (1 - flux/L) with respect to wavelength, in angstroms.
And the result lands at 0.40 angstroms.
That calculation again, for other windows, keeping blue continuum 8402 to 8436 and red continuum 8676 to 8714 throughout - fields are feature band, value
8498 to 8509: 0.4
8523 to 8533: 0.5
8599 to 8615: 0.1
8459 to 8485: 0.9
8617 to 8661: 1.4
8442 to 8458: 0.5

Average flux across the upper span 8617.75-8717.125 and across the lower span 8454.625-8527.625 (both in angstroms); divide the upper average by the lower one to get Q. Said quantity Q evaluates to 1.08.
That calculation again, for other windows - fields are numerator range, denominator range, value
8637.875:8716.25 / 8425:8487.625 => 1.09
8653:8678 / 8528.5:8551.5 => 1.08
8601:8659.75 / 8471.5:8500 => 1.06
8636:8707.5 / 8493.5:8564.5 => 1.08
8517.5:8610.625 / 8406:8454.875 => 1.03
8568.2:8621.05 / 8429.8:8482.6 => 1.07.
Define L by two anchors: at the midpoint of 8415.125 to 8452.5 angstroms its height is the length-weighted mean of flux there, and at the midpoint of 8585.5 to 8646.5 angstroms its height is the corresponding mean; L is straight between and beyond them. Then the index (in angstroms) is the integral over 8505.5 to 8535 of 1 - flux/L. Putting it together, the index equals 0.78 angstroms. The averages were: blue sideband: 49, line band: 49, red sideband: 51.9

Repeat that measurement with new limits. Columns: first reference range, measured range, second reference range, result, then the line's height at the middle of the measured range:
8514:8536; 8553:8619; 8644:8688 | -1.7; 50.6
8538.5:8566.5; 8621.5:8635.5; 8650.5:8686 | 0.1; 52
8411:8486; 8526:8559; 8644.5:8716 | 0.9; 50.9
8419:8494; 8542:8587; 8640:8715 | 0.2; 51.2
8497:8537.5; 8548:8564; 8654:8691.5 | 0.0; 50.1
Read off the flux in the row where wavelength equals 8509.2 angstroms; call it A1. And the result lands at 49.1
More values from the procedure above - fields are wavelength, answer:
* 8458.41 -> 49.6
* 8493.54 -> 49.3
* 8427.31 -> 50.7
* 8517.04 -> 49.4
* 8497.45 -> 50.2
